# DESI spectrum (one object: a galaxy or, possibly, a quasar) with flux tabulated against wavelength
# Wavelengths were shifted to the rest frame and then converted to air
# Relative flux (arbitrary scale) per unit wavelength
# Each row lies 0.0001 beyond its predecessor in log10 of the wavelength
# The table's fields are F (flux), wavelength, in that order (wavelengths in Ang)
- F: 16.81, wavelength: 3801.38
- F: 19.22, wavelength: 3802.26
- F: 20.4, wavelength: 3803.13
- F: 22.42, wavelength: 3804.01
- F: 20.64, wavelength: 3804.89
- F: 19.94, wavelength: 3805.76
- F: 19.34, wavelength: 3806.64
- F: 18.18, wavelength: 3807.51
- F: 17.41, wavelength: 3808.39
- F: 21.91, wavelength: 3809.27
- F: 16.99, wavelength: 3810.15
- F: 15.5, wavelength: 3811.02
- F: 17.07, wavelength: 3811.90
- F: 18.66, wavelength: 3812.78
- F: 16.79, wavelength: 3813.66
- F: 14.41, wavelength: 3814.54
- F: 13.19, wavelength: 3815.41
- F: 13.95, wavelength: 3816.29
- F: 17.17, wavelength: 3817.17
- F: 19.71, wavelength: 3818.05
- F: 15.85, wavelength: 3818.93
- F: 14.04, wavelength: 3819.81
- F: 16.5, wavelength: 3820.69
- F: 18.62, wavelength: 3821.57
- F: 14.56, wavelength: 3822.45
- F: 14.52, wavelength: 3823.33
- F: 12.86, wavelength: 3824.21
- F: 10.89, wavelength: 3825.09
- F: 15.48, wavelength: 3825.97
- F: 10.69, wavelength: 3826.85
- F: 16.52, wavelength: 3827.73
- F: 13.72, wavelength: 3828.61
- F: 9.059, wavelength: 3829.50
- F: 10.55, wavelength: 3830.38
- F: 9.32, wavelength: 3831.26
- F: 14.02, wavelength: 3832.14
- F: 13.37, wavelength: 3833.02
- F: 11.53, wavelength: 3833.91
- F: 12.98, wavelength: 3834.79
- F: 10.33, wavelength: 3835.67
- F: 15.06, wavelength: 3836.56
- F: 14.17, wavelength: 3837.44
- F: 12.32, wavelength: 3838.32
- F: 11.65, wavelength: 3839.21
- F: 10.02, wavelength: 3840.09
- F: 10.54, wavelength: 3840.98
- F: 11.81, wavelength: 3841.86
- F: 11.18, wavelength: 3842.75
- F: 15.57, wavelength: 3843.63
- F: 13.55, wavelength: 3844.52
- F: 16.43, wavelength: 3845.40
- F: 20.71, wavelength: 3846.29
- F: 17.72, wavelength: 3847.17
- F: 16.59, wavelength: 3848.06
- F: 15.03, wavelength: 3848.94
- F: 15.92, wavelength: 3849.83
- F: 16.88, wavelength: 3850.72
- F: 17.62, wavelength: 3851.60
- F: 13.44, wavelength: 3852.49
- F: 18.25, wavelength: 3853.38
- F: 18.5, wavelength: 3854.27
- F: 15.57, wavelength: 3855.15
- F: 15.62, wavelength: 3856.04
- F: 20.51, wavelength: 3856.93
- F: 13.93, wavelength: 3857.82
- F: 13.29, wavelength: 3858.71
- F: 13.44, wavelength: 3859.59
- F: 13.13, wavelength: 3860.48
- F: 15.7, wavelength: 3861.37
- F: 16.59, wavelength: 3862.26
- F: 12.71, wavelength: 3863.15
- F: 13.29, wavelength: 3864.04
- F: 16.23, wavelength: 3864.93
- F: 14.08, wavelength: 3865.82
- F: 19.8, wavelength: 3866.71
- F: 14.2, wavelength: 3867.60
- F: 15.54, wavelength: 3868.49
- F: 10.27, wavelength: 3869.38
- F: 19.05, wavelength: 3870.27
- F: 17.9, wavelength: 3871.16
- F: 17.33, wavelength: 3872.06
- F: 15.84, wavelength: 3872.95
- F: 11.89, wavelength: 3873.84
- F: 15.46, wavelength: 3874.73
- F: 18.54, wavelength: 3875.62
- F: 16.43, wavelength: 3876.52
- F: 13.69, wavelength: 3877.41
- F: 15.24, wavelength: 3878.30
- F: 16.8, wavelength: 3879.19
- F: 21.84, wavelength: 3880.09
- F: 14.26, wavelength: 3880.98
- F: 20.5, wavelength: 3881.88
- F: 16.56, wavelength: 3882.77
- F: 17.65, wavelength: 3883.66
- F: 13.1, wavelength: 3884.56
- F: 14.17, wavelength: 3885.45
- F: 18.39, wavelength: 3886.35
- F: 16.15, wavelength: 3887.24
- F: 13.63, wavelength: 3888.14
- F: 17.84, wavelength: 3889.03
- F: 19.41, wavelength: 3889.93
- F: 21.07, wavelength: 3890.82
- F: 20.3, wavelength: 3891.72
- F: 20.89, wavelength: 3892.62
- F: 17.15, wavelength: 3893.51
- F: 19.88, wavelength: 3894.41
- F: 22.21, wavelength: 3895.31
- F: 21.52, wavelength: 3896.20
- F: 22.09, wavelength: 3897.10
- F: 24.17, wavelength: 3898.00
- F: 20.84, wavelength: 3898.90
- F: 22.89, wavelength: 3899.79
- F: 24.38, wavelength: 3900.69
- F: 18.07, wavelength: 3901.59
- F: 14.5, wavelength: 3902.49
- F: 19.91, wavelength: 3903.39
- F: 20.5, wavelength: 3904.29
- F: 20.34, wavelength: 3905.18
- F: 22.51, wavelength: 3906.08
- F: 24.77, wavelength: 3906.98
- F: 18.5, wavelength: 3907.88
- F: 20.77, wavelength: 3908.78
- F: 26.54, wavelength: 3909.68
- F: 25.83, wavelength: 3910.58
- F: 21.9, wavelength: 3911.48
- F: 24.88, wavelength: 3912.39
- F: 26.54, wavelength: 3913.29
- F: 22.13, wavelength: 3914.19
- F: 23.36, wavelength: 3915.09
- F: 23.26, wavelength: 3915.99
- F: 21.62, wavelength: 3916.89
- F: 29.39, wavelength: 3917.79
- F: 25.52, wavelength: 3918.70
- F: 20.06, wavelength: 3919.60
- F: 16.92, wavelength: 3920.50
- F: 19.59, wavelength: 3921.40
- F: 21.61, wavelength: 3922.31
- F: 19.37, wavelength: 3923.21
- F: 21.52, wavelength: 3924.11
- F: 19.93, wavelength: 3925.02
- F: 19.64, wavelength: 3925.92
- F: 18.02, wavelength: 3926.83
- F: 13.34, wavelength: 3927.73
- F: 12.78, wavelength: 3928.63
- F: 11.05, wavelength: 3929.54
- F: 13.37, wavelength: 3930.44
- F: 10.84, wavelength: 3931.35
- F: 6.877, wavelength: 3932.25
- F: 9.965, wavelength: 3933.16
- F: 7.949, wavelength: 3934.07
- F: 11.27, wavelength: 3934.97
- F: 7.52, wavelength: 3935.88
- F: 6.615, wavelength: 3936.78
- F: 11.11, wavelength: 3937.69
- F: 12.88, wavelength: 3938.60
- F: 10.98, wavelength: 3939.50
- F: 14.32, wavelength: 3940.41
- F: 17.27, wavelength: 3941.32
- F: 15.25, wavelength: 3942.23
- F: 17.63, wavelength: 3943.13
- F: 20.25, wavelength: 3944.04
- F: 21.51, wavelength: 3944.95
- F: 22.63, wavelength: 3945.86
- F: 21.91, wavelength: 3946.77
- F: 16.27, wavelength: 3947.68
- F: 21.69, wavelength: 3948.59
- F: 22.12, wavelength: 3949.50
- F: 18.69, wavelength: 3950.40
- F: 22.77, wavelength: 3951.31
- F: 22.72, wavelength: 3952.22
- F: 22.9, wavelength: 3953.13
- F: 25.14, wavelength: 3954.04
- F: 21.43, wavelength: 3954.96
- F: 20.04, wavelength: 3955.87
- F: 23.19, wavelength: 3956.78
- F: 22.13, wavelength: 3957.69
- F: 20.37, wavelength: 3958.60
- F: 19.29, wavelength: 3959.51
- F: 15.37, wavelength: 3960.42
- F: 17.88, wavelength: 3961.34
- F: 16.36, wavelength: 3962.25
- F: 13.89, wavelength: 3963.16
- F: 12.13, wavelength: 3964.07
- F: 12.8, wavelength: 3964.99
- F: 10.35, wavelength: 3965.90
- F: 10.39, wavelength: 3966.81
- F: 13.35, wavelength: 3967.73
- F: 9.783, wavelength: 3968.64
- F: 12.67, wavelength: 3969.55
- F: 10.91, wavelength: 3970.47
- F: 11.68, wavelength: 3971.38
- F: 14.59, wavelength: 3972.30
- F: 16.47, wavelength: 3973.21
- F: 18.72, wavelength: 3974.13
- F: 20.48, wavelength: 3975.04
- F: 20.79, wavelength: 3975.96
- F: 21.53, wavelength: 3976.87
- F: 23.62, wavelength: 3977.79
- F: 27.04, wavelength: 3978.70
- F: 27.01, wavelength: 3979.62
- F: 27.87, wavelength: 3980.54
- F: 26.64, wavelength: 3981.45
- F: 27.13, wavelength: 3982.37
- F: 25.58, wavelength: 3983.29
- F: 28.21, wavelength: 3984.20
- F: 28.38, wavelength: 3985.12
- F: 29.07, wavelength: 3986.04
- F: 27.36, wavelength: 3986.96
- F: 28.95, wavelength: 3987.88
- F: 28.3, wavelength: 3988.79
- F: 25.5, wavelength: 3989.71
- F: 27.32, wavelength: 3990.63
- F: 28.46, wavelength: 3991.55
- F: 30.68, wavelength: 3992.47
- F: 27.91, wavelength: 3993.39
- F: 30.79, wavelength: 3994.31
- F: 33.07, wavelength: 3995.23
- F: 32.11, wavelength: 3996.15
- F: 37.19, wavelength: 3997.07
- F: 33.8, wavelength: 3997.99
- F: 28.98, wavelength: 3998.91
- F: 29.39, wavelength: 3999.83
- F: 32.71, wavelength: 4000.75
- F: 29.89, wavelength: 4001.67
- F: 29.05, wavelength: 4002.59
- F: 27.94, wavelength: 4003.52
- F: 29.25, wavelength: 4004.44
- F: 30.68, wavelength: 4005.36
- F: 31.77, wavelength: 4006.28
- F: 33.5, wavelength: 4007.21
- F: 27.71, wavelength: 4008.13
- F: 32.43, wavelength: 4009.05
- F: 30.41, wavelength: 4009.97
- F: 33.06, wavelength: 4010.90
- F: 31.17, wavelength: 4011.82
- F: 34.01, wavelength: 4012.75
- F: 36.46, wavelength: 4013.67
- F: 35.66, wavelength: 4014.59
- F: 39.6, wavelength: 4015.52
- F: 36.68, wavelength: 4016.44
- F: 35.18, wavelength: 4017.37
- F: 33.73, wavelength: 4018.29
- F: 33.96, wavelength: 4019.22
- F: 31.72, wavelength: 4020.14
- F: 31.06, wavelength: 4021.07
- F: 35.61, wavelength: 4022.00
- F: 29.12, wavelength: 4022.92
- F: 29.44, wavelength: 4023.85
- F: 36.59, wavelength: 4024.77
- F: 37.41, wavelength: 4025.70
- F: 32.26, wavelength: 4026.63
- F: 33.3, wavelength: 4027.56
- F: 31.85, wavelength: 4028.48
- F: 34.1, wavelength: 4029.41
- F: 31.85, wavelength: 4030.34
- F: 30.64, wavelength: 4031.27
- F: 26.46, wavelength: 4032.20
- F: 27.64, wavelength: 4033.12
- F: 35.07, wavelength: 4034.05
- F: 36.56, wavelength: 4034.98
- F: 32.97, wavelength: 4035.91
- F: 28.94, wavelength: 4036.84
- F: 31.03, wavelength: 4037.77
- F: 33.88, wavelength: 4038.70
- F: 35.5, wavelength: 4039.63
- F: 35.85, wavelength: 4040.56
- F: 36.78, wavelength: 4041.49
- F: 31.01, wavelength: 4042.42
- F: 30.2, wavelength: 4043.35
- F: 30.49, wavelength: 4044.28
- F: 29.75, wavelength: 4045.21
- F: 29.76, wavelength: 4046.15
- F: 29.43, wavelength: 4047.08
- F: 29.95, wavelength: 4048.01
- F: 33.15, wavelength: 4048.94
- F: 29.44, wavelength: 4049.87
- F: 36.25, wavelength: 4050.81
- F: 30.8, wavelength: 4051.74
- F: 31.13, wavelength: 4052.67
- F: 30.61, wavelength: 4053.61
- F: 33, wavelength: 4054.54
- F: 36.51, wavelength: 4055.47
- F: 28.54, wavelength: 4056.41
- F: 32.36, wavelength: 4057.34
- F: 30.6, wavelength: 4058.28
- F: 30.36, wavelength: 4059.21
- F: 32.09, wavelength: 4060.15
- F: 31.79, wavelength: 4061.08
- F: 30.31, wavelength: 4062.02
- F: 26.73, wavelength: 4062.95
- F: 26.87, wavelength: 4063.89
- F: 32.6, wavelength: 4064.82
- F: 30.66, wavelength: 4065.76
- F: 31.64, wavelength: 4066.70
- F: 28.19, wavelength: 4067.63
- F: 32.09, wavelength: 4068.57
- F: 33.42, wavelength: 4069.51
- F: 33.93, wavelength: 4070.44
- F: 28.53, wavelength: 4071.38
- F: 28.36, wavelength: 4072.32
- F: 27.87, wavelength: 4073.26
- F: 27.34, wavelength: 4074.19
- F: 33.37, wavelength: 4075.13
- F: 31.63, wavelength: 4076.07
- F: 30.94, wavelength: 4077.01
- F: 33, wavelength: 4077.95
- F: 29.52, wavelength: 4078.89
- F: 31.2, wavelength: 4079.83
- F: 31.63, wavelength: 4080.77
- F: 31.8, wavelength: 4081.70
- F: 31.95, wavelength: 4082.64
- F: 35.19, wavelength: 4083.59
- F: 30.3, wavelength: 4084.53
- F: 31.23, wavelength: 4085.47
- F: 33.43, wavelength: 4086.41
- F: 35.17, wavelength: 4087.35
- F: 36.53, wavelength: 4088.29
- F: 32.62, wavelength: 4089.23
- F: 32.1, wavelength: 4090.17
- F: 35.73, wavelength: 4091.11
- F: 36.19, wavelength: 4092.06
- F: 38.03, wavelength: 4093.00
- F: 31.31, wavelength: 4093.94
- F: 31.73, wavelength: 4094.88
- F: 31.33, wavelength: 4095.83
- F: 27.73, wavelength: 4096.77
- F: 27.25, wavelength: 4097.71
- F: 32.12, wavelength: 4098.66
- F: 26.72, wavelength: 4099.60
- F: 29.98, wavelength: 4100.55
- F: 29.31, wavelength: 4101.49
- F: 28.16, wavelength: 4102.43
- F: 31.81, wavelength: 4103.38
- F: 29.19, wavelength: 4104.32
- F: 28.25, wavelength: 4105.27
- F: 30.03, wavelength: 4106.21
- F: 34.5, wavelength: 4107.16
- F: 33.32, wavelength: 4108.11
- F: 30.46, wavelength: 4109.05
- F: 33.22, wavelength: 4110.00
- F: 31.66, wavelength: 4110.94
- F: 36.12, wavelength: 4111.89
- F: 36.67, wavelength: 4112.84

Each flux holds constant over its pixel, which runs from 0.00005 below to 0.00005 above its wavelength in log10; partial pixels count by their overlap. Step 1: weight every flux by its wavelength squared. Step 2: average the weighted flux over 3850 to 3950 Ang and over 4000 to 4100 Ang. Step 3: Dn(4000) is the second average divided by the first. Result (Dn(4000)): 1.95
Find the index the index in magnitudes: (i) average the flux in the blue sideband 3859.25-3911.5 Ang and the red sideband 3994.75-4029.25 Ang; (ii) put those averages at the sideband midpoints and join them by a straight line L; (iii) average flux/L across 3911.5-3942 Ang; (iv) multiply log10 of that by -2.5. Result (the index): 0.32 mag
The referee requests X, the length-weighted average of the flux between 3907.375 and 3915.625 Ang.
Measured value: 23.4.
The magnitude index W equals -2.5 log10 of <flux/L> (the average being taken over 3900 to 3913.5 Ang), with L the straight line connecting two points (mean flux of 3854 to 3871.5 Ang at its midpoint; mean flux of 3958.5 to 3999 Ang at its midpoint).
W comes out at -0.21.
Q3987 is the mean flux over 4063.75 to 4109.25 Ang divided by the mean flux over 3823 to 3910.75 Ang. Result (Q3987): 1.91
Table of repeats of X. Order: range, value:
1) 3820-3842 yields 12.9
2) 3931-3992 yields 18.9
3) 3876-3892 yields 17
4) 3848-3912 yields 17.8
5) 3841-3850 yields 15.2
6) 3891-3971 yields 18.4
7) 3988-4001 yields 30.4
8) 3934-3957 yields 17.7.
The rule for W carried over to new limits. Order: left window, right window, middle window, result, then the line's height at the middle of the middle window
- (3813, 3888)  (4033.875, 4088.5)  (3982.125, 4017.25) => -0.15 mag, 26.8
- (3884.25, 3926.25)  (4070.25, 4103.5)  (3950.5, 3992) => 0.19 mag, 24.7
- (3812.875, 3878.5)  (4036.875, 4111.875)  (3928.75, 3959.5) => 0.31 mag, 22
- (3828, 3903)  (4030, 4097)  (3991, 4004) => -0.16 mag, 26.5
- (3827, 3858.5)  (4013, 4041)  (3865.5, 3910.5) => 0.03 mag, 18.9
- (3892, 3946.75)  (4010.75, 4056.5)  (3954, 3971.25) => 0.44 mag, 24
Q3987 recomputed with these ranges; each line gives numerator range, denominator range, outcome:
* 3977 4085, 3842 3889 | 1.96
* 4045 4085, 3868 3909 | 1.69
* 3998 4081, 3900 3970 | 1.75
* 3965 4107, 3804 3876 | 1.96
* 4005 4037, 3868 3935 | 1.77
